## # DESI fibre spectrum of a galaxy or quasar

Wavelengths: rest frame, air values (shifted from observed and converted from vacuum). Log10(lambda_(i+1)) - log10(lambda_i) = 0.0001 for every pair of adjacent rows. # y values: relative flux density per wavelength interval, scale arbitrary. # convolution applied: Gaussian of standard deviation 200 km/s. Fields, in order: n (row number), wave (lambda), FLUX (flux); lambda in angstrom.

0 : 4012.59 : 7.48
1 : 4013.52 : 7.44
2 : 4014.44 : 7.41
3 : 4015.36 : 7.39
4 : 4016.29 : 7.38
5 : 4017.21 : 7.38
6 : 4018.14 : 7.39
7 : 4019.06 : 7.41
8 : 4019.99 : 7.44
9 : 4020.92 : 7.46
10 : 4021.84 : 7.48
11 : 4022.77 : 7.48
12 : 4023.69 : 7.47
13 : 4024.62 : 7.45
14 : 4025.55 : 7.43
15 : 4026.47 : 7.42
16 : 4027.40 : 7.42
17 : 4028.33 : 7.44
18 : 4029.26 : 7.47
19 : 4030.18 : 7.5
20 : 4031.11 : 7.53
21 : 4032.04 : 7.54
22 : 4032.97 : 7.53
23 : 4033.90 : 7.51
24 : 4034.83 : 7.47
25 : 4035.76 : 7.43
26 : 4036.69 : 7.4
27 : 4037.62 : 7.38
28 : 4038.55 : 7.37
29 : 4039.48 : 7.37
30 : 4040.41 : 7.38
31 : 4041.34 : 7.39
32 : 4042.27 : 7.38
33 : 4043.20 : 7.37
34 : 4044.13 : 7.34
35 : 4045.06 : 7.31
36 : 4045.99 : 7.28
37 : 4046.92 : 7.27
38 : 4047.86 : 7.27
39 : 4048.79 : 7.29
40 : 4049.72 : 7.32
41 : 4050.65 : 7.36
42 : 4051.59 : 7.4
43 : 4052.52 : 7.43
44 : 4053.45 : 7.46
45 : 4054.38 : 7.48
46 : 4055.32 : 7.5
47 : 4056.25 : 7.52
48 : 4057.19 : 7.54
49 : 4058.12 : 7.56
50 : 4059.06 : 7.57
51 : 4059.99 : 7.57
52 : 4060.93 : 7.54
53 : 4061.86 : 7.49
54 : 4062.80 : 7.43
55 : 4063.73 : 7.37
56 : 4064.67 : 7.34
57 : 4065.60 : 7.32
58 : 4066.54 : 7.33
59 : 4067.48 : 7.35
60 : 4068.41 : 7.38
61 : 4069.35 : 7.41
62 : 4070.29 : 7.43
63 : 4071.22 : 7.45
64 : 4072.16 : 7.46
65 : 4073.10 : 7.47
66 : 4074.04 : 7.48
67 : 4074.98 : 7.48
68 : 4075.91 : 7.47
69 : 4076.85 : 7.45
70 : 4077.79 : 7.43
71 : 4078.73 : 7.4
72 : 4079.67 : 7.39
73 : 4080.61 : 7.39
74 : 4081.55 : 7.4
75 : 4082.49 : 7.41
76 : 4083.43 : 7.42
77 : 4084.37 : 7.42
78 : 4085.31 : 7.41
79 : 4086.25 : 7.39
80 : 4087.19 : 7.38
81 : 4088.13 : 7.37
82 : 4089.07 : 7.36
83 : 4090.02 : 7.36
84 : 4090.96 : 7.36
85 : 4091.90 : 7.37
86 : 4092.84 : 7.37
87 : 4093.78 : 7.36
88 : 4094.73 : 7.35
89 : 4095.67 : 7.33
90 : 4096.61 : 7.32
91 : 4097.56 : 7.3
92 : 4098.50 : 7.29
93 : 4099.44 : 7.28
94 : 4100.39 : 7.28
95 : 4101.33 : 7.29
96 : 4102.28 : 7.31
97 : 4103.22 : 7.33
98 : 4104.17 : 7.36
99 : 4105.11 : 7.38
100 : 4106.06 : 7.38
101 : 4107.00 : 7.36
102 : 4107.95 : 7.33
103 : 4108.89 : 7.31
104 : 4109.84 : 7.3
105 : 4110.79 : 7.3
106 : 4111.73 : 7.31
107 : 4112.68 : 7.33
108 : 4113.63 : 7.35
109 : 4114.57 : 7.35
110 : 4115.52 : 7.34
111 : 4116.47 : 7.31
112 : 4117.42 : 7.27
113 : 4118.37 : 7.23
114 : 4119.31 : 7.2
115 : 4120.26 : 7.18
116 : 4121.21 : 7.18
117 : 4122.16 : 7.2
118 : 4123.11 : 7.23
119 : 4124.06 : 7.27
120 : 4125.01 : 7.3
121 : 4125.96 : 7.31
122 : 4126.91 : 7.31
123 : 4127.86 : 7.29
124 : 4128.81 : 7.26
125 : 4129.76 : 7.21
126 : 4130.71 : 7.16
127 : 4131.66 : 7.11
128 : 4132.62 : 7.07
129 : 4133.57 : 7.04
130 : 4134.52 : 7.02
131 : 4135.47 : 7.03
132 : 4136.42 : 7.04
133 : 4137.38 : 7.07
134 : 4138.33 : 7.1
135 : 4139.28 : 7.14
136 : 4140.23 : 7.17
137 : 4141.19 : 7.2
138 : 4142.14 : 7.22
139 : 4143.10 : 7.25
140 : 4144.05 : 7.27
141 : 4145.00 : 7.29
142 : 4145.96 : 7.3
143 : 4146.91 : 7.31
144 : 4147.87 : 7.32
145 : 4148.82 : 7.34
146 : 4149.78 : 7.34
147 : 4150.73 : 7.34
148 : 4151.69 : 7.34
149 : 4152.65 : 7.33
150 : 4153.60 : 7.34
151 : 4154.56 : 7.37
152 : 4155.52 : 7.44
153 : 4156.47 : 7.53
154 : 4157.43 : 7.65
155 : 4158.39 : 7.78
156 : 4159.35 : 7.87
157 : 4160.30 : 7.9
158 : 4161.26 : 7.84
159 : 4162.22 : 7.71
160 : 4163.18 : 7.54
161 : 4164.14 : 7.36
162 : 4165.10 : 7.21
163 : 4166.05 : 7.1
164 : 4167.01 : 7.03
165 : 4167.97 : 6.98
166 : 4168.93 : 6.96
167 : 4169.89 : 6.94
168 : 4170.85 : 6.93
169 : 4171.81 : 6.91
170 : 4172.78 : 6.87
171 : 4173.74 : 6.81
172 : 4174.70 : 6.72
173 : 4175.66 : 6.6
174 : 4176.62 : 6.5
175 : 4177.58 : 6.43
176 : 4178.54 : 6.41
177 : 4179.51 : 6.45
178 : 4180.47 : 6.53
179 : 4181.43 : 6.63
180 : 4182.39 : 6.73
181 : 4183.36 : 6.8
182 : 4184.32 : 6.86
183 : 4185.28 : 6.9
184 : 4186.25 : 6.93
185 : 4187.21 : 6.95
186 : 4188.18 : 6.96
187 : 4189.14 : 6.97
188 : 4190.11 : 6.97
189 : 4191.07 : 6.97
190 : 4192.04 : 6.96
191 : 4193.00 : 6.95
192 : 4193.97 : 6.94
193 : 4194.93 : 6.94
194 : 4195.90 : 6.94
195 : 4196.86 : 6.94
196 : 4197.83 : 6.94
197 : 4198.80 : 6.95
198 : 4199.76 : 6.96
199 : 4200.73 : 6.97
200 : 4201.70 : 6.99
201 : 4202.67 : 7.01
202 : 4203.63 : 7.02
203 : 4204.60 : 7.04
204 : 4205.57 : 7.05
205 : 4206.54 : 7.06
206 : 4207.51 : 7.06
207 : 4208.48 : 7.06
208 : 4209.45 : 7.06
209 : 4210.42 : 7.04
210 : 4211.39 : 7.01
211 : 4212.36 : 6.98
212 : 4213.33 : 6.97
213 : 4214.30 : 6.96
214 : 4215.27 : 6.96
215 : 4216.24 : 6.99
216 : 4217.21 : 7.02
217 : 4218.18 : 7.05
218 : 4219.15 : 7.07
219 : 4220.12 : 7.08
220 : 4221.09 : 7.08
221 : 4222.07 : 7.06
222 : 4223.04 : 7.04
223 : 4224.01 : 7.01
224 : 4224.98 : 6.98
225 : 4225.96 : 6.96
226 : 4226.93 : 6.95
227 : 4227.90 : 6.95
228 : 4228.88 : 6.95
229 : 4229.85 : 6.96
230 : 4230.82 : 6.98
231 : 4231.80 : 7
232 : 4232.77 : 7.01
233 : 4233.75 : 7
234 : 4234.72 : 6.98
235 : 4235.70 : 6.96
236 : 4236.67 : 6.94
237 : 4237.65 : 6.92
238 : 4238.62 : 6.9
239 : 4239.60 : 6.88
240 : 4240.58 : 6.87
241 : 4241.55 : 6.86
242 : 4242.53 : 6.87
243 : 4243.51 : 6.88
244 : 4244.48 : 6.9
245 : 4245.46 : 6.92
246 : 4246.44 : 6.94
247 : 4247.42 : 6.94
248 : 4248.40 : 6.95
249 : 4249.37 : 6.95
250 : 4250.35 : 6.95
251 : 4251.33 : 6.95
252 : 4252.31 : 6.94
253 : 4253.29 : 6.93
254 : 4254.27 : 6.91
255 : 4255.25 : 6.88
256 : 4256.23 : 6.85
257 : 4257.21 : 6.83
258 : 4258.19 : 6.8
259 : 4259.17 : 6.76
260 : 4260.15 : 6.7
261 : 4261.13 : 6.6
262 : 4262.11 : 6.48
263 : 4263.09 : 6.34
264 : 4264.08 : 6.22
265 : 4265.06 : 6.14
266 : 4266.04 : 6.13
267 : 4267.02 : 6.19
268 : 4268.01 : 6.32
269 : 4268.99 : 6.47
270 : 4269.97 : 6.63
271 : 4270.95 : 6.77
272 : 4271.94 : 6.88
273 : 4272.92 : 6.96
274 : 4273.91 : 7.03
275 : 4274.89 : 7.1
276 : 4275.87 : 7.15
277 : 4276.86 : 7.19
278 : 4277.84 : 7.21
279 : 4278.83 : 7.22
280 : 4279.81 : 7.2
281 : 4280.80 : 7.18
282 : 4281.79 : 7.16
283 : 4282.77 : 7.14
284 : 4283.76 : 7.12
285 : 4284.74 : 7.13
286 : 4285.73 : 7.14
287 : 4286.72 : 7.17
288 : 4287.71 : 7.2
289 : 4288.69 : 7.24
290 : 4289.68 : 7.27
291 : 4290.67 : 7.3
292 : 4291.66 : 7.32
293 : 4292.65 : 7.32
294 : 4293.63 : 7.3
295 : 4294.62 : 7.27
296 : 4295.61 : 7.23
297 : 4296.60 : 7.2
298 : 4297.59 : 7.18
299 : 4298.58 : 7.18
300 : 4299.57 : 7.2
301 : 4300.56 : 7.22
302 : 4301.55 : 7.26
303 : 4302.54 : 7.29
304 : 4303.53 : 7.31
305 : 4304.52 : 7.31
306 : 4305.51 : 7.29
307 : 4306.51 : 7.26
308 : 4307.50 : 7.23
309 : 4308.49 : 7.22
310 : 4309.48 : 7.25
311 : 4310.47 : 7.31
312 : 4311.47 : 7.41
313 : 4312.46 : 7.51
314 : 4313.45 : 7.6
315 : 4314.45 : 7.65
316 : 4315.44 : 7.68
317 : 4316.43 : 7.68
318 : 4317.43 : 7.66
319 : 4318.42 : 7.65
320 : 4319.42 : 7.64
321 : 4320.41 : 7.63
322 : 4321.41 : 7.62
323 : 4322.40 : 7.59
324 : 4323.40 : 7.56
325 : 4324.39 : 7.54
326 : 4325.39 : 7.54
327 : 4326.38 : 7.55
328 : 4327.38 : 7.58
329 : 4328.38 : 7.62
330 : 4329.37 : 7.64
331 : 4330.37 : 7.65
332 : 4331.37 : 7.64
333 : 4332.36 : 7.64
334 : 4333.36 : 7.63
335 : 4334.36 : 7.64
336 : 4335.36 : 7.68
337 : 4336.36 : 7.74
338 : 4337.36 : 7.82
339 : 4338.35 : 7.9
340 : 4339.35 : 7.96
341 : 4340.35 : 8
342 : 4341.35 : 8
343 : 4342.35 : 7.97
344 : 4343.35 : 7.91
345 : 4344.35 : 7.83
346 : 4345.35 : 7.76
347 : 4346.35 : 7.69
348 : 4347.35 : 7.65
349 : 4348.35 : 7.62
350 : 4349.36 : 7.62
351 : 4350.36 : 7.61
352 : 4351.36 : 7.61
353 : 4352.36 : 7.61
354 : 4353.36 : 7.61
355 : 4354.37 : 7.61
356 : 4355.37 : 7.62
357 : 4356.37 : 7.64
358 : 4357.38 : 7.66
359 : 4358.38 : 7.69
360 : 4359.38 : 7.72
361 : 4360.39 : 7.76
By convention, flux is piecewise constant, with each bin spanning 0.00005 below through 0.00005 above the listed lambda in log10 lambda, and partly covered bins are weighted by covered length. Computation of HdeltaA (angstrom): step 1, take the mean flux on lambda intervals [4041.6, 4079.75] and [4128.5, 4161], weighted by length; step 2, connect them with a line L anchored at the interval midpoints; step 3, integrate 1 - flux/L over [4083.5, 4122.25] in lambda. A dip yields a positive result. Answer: 0.2 angstrom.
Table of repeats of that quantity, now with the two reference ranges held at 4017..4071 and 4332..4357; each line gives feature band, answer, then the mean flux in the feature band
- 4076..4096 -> 0.2 angstrom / 7.39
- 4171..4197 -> 2.6 angstrom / 6.8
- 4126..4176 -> 2.0 angstrom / 7.24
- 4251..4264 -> 1.5 angstrom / 6.74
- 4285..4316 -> 1.6 angstrom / 7.3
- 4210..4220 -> 0.8 angstrom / 7.01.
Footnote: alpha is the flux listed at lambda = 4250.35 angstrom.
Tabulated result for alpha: 6.95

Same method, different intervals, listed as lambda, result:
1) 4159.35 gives 7.87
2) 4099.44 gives 7.28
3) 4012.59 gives 7.48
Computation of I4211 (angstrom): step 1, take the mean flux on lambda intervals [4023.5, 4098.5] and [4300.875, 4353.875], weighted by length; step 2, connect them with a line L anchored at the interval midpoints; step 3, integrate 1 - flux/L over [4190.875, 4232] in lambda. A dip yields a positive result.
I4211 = 2.9 angstrom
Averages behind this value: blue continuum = 7.41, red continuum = 7.6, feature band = 7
